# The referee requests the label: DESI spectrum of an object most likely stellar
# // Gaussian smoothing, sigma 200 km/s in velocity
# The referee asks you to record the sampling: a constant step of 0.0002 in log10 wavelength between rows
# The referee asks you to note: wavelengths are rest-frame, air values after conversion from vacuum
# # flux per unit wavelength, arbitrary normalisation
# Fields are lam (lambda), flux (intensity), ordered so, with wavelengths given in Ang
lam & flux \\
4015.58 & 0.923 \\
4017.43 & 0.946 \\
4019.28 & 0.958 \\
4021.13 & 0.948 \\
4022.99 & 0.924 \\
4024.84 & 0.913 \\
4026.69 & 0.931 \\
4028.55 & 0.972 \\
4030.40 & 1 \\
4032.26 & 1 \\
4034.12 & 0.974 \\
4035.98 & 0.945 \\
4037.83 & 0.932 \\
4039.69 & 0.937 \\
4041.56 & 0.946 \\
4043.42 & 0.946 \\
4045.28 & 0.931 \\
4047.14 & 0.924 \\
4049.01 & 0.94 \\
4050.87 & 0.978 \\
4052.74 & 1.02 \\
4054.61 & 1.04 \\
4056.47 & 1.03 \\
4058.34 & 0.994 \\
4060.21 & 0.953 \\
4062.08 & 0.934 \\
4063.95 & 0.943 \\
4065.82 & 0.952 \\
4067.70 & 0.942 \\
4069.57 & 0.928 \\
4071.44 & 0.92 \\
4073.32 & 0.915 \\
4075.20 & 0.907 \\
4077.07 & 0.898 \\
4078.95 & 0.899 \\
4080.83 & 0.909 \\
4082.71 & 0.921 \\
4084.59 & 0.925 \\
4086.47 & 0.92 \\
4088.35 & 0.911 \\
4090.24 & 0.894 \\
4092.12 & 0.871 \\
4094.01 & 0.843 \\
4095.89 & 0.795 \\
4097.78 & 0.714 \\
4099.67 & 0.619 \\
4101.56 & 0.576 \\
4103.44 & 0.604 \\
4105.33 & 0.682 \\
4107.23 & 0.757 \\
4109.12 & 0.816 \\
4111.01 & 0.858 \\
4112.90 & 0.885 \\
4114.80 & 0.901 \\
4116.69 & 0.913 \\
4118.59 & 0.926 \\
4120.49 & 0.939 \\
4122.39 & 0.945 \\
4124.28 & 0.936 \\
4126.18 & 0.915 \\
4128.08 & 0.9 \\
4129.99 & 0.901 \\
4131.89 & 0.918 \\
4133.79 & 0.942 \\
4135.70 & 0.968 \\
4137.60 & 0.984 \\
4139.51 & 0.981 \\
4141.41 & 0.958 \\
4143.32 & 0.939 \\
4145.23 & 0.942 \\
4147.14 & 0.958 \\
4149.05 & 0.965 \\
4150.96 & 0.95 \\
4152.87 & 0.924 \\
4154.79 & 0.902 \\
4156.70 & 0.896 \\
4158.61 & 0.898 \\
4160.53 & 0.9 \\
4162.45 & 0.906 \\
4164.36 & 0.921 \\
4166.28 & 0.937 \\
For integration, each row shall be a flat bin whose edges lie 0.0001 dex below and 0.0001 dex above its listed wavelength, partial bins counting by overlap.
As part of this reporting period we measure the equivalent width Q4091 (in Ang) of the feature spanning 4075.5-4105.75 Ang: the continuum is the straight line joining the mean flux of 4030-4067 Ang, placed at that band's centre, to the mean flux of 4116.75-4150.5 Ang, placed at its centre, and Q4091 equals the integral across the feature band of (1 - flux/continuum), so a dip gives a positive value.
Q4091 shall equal 4.4 Ang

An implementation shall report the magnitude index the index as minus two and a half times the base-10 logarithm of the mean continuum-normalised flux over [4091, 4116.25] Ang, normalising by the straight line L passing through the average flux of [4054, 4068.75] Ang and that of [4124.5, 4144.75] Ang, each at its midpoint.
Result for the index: 0.24 mag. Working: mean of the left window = 0.972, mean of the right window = 0.94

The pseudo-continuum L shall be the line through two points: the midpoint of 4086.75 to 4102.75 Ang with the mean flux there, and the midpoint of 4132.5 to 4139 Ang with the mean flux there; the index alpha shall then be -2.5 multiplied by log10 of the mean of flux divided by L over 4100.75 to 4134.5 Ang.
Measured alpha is 0.04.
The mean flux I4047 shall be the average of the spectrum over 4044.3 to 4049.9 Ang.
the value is 0.932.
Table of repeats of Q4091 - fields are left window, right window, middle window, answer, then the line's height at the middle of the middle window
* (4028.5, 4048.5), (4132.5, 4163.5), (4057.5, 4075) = 0.2 Ang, 0.95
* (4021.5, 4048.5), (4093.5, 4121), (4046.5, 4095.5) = -3.8 Ang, 0.867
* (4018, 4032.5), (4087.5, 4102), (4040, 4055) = -1.1 Ang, 0.899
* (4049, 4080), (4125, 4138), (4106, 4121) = 1.1 Ang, 0.936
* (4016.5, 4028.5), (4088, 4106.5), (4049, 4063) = -2.3 Ang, 0.852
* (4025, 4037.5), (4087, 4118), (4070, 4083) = -0.8 Ang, 0.856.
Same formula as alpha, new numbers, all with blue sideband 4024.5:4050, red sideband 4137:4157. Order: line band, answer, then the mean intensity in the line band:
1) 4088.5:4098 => 0.134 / 0.839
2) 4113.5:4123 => 0.030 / 0.922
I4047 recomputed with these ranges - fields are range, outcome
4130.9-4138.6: 0.953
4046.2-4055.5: 0.98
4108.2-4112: 0.839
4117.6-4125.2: 0.936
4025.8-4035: 0.975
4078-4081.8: 0.903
